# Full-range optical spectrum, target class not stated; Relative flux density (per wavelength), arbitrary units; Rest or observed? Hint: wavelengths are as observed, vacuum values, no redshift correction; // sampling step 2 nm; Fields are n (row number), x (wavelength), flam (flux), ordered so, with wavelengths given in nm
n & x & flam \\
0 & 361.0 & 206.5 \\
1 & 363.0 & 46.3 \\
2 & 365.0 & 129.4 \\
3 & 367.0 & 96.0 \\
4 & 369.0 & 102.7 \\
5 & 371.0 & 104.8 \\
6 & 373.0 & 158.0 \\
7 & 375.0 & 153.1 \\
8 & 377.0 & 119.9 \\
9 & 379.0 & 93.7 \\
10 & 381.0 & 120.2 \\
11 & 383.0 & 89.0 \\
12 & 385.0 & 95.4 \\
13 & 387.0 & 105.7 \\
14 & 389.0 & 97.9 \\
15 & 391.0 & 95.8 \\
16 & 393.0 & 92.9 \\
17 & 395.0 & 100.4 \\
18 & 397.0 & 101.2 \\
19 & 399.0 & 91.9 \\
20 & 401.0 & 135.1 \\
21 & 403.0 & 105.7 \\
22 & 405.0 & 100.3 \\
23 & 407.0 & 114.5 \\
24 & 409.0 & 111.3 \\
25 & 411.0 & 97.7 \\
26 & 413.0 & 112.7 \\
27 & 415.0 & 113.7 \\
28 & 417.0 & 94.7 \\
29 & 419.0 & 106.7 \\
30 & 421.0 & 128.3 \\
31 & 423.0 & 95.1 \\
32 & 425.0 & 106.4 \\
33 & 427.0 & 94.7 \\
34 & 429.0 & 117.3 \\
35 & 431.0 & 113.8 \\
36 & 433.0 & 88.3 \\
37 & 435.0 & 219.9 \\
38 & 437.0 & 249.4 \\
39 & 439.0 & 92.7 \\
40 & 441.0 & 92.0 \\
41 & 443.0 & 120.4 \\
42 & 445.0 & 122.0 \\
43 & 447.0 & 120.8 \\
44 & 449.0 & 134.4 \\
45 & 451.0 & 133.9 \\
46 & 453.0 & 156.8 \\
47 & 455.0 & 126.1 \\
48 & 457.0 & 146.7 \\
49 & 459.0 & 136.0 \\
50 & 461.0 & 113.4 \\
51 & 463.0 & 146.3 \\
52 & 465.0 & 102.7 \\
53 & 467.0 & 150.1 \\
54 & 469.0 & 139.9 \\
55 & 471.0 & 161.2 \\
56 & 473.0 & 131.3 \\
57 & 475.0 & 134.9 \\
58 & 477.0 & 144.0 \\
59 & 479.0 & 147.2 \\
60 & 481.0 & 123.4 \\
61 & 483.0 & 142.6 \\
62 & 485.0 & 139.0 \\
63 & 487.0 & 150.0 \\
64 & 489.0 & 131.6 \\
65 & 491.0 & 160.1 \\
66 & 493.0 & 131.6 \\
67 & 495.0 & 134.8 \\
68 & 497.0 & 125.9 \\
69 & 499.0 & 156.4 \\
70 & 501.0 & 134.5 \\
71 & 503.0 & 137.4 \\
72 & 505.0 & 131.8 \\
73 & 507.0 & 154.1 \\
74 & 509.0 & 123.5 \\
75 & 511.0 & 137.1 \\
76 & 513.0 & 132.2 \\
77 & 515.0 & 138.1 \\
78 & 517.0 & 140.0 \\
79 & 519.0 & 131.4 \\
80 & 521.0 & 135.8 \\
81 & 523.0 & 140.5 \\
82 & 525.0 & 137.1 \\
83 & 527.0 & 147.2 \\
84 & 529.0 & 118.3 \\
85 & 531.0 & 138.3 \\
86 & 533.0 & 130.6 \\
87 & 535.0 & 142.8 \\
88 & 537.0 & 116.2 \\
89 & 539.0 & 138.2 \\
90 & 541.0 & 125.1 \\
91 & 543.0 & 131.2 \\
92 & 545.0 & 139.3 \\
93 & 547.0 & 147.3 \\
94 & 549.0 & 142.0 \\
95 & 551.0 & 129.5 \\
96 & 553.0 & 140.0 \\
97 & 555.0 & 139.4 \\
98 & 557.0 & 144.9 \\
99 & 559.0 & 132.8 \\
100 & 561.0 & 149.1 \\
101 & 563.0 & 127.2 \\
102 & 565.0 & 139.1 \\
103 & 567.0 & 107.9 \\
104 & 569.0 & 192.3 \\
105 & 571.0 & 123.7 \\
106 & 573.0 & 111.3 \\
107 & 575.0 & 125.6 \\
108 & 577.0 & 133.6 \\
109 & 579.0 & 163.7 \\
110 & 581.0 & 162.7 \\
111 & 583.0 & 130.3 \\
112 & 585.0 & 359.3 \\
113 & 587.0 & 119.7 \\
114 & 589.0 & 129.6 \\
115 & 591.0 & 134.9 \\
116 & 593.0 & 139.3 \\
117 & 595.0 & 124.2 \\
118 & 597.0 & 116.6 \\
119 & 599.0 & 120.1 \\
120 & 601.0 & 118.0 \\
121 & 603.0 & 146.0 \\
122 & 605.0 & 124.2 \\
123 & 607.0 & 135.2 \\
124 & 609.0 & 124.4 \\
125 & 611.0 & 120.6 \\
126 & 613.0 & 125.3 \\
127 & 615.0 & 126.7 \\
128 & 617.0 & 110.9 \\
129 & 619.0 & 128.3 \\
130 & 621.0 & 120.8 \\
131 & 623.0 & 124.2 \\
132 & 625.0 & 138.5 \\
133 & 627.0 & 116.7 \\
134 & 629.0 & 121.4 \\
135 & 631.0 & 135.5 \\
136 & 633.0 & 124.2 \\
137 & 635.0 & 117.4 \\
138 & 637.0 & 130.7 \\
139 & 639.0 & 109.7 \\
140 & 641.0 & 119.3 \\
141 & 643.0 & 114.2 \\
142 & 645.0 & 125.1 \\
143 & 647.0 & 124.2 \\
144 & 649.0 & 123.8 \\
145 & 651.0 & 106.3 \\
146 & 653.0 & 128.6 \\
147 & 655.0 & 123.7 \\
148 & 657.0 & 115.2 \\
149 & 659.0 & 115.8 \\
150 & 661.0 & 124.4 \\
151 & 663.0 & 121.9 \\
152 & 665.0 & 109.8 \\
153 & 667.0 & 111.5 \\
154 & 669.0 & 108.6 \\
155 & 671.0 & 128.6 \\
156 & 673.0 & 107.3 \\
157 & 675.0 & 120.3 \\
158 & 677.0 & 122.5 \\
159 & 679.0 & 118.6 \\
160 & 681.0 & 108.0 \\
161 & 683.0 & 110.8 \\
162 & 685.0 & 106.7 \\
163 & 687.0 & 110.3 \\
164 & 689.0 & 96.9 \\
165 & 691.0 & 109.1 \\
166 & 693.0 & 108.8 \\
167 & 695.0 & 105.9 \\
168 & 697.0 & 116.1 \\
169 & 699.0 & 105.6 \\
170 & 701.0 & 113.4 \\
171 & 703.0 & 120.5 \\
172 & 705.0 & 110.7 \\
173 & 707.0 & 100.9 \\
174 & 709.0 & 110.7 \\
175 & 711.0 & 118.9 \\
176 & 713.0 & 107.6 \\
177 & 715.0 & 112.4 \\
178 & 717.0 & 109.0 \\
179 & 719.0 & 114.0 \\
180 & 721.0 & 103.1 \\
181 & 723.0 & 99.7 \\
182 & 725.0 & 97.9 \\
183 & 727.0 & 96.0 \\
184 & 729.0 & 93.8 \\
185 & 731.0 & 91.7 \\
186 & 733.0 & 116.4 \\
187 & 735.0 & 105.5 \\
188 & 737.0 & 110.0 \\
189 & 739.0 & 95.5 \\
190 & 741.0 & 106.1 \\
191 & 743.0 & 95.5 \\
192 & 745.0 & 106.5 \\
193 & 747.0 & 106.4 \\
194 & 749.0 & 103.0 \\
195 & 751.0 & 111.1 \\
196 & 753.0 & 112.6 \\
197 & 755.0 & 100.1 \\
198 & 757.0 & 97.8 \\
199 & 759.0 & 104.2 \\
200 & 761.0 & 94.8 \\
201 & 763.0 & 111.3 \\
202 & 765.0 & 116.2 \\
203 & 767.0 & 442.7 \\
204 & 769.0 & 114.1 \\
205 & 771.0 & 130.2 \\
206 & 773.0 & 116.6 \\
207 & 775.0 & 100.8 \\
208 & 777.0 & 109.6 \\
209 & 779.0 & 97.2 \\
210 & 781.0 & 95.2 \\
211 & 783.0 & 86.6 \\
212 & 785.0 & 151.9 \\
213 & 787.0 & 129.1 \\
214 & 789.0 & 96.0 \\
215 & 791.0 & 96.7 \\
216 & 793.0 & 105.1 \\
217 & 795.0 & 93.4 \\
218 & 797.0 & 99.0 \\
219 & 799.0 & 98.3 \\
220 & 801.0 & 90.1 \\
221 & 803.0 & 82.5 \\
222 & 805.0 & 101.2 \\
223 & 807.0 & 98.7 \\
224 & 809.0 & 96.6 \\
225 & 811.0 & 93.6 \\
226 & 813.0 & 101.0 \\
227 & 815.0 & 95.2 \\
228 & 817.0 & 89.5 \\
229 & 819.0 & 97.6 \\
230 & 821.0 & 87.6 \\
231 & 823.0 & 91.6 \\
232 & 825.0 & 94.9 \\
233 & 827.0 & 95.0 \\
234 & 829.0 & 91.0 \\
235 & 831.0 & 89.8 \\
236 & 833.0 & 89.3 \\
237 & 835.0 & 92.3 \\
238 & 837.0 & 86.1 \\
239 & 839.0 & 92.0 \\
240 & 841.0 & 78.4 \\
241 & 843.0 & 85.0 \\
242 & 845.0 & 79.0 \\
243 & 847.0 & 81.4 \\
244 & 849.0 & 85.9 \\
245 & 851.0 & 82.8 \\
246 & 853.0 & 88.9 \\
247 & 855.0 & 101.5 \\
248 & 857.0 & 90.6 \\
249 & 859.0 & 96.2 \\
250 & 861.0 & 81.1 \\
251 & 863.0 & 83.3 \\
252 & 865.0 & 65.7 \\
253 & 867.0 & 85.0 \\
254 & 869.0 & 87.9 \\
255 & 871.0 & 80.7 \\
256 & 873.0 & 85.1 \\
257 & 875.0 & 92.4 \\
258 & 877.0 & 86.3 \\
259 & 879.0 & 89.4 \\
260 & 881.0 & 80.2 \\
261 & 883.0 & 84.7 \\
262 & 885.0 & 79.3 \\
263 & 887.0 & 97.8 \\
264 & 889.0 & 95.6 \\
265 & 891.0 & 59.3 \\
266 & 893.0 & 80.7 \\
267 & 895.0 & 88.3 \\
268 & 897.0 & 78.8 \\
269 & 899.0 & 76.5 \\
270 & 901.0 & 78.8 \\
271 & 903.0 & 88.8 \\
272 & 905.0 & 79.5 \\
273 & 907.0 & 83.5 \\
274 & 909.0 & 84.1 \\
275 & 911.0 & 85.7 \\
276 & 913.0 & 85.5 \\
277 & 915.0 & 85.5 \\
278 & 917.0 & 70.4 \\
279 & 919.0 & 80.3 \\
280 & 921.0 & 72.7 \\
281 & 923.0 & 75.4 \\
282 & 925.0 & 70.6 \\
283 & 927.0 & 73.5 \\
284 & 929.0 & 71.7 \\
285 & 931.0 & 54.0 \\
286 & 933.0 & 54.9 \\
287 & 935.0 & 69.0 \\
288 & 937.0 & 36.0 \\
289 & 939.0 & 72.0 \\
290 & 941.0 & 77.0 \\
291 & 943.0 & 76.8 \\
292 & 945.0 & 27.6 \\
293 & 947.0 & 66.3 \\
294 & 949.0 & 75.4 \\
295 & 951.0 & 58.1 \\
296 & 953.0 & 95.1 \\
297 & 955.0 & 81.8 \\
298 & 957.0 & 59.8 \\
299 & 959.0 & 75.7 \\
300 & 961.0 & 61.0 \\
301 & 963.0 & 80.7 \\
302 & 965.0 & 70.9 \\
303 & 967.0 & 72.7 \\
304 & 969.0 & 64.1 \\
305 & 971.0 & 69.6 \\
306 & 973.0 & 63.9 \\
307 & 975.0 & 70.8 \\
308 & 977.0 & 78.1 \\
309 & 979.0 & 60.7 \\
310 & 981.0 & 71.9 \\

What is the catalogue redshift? 0.17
